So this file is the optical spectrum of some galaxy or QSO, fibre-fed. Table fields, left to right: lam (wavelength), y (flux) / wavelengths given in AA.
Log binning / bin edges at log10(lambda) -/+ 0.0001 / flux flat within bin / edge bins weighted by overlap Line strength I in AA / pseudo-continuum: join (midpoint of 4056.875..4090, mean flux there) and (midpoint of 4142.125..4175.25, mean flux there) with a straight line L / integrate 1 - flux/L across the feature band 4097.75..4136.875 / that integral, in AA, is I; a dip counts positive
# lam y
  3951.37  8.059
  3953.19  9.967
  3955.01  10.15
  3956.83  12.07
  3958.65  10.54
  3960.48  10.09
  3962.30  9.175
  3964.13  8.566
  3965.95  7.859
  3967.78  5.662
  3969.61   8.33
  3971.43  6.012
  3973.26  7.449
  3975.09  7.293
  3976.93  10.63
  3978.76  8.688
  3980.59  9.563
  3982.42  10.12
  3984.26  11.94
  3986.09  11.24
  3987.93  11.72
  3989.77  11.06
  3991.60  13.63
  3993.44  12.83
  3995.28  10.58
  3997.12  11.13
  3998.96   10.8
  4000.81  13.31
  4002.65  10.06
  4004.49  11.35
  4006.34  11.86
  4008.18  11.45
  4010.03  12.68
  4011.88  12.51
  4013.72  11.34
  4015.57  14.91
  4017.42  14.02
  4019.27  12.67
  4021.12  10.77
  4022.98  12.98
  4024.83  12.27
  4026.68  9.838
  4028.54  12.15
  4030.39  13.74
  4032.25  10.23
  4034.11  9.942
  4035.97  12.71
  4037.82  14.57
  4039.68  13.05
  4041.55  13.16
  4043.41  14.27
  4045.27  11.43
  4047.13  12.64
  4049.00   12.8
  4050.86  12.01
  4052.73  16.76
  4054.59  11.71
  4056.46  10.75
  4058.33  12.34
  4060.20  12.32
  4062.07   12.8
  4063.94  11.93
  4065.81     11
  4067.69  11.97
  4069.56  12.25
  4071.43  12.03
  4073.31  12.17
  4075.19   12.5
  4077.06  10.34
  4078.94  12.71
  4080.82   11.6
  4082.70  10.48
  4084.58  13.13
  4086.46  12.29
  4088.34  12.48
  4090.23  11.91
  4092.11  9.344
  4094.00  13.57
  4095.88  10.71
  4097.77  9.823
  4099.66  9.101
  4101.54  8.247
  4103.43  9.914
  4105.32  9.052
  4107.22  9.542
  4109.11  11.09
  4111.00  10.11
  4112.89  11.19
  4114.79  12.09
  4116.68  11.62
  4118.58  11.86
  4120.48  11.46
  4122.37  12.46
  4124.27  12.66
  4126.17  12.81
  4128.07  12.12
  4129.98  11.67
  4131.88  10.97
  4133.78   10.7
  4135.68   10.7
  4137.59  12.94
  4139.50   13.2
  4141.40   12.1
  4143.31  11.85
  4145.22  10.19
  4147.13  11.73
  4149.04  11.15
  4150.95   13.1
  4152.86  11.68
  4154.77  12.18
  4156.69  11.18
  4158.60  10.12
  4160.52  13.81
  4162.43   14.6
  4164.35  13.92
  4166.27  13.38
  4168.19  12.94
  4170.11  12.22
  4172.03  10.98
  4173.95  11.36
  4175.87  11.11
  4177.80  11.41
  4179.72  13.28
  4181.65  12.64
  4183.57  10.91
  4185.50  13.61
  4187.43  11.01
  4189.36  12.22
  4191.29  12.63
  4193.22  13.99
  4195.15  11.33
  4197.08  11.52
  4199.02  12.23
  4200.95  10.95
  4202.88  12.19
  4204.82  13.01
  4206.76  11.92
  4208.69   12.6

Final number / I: 3.61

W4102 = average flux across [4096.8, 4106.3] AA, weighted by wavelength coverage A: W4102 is 9.22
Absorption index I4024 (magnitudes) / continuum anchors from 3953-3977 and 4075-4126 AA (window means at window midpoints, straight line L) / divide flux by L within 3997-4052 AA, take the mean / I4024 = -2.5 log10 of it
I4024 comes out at -0.24 mag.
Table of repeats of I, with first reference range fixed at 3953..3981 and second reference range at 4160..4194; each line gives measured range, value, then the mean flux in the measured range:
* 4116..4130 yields -0.6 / 12.1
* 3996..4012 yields -3.6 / 11.6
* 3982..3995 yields -3.6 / 11.8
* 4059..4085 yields -3.0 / 11.9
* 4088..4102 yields 0.5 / 10.7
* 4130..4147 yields 0.4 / 11.6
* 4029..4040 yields -2.5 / 12.3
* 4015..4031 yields -4.4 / 12.5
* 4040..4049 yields -2.4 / 12.9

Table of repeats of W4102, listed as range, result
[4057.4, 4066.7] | 12.1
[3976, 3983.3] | 9.75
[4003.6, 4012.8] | 12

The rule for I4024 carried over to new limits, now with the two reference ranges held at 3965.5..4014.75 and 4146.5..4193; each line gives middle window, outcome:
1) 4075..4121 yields 0.049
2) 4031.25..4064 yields -0.140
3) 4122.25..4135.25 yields 0.001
